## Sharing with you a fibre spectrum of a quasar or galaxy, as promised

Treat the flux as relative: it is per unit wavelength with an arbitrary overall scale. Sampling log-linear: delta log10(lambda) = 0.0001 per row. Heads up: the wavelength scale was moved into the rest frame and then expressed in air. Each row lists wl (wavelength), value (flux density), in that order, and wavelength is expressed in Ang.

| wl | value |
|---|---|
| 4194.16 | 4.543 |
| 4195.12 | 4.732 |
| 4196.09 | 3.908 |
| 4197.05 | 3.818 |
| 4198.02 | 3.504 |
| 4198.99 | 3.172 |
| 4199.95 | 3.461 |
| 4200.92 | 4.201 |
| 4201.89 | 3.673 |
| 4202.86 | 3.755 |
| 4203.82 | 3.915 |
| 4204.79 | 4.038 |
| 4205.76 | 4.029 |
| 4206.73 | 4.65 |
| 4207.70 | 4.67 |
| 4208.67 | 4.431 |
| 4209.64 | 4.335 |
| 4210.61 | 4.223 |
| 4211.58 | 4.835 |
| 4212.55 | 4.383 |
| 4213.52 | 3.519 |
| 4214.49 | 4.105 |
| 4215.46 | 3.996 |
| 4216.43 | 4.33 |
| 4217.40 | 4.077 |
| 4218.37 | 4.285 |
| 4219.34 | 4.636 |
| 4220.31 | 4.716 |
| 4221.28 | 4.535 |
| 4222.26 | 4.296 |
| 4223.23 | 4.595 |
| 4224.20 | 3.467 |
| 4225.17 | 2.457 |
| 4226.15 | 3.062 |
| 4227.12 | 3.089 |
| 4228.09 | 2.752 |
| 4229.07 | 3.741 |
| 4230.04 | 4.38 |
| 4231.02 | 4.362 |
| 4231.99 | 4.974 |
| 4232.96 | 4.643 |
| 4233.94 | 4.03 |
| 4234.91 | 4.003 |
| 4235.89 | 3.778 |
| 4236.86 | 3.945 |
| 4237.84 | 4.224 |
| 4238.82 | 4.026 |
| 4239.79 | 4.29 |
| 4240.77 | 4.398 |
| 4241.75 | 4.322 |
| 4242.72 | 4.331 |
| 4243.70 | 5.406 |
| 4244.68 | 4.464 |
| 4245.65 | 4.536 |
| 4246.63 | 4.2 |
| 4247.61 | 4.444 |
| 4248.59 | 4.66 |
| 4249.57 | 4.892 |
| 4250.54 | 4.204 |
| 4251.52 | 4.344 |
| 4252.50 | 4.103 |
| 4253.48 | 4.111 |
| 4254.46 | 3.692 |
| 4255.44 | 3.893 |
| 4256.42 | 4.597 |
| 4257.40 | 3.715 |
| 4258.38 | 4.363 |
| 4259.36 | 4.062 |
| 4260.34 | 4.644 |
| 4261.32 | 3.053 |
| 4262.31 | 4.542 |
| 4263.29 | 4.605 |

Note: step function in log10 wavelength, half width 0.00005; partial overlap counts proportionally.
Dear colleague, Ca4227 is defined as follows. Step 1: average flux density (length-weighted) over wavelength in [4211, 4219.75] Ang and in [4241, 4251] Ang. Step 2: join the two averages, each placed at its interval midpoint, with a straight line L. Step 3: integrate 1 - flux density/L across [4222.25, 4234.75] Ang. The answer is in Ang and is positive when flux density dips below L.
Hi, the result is 1.58 Ang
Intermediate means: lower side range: 4.24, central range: 3.82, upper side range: 4.55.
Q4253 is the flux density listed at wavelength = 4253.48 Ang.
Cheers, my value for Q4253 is 4.111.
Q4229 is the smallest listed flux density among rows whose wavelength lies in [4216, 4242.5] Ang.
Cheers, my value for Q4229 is 2.457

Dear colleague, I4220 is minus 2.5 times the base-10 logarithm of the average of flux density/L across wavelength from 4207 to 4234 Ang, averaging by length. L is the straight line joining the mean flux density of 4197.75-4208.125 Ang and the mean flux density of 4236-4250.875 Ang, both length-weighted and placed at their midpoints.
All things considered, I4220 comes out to 0.00 mag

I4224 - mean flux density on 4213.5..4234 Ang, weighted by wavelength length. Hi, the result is 4.01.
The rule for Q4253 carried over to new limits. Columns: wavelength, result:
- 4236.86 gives 3.945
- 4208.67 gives 4.431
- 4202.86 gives 3.755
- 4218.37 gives 4.285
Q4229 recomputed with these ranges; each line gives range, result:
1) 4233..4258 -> 3.692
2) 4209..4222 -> 3.519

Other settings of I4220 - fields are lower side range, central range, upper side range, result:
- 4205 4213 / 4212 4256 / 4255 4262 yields 0.02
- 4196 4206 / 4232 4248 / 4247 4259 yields -0.05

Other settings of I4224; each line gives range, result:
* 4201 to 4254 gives 4.18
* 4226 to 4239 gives 3.95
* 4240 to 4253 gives 4.48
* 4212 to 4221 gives 4.24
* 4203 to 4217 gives 4.23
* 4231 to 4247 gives 4.35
